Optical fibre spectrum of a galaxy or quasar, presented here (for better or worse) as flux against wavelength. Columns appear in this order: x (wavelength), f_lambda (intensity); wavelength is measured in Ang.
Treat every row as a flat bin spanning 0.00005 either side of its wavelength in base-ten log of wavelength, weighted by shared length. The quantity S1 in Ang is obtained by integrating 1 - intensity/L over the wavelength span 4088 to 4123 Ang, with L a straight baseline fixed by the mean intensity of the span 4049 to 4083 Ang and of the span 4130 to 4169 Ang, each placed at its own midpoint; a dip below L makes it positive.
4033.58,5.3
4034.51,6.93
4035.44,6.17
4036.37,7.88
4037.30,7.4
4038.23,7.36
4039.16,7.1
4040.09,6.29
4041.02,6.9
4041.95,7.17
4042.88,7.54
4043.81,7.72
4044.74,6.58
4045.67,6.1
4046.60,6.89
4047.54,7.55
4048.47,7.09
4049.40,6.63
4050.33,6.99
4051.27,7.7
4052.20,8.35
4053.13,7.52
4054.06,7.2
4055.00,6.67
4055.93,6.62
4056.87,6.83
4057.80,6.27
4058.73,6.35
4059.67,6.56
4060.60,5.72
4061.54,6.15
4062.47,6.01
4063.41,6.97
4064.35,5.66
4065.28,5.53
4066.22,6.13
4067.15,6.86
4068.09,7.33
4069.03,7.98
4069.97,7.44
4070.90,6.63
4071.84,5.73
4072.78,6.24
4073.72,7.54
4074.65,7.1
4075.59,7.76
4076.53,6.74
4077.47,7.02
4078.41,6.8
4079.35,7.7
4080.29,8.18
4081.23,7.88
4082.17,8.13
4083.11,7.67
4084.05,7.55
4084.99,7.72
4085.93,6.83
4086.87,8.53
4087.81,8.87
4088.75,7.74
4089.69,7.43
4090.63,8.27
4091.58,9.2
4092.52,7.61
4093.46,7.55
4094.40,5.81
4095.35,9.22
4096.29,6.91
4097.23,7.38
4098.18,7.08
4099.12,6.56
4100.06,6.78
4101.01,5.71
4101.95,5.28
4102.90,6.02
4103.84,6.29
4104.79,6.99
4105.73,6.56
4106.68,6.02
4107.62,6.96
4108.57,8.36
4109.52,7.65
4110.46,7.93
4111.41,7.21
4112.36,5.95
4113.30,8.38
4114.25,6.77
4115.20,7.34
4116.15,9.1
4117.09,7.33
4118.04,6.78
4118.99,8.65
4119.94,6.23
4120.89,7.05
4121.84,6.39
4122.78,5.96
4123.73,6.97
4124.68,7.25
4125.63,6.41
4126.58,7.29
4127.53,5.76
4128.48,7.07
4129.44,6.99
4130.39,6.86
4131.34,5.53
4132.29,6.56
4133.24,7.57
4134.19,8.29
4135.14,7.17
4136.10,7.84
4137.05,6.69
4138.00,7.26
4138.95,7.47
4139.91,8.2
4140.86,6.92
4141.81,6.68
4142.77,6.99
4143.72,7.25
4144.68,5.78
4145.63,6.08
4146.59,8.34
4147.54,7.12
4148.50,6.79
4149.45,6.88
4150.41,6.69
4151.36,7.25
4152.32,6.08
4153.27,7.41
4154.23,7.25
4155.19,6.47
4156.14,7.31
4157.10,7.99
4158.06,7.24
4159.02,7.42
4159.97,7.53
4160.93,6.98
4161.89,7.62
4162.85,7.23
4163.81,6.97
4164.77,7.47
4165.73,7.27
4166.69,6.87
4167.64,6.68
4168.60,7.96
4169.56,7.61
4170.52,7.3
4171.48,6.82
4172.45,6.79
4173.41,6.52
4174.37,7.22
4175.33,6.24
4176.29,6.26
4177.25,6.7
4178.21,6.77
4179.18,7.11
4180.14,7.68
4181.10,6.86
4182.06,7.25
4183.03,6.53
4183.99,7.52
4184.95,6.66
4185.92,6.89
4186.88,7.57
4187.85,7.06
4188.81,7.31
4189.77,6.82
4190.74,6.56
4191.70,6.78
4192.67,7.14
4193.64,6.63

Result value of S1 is -0.8 Ang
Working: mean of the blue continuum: 6.92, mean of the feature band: 7.17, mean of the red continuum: 7.12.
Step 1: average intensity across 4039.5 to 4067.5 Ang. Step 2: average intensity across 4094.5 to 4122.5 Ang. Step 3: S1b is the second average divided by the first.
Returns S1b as 1.0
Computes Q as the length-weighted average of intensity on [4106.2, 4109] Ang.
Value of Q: 7.09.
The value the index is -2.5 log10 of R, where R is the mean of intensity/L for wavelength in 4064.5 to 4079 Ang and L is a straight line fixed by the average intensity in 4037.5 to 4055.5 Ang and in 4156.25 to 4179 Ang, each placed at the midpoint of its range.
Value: 0.04 mag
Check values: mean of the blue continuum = 7.13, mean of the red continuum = 7.11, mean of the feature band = 6.84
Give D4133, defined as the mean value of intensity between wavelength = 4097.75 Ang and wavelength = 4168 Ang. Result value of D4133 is 7.02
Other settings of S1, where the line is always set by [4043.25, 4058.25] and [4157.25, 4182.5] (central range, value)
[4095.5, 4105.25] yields 0.7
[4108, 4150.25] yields -0.2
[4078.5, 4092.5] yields -1.7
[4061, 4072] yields 0.8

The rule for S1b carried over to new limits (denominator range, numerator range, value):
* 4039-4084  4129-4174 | 1.02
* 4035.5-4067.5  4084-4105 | 1.07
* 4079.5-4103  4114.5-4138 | 0.94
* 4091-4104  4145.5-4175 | 1.02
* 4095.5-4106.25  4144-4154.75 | 1.04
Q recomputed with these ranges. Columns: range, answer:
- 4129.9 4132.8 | 6.35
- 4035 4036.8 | 7.02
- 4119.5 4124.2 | 6.53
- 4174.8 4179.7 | 6.63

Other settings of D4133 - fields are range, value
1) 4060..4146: 7.07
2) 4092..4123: 7.04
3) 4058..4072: 6.48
